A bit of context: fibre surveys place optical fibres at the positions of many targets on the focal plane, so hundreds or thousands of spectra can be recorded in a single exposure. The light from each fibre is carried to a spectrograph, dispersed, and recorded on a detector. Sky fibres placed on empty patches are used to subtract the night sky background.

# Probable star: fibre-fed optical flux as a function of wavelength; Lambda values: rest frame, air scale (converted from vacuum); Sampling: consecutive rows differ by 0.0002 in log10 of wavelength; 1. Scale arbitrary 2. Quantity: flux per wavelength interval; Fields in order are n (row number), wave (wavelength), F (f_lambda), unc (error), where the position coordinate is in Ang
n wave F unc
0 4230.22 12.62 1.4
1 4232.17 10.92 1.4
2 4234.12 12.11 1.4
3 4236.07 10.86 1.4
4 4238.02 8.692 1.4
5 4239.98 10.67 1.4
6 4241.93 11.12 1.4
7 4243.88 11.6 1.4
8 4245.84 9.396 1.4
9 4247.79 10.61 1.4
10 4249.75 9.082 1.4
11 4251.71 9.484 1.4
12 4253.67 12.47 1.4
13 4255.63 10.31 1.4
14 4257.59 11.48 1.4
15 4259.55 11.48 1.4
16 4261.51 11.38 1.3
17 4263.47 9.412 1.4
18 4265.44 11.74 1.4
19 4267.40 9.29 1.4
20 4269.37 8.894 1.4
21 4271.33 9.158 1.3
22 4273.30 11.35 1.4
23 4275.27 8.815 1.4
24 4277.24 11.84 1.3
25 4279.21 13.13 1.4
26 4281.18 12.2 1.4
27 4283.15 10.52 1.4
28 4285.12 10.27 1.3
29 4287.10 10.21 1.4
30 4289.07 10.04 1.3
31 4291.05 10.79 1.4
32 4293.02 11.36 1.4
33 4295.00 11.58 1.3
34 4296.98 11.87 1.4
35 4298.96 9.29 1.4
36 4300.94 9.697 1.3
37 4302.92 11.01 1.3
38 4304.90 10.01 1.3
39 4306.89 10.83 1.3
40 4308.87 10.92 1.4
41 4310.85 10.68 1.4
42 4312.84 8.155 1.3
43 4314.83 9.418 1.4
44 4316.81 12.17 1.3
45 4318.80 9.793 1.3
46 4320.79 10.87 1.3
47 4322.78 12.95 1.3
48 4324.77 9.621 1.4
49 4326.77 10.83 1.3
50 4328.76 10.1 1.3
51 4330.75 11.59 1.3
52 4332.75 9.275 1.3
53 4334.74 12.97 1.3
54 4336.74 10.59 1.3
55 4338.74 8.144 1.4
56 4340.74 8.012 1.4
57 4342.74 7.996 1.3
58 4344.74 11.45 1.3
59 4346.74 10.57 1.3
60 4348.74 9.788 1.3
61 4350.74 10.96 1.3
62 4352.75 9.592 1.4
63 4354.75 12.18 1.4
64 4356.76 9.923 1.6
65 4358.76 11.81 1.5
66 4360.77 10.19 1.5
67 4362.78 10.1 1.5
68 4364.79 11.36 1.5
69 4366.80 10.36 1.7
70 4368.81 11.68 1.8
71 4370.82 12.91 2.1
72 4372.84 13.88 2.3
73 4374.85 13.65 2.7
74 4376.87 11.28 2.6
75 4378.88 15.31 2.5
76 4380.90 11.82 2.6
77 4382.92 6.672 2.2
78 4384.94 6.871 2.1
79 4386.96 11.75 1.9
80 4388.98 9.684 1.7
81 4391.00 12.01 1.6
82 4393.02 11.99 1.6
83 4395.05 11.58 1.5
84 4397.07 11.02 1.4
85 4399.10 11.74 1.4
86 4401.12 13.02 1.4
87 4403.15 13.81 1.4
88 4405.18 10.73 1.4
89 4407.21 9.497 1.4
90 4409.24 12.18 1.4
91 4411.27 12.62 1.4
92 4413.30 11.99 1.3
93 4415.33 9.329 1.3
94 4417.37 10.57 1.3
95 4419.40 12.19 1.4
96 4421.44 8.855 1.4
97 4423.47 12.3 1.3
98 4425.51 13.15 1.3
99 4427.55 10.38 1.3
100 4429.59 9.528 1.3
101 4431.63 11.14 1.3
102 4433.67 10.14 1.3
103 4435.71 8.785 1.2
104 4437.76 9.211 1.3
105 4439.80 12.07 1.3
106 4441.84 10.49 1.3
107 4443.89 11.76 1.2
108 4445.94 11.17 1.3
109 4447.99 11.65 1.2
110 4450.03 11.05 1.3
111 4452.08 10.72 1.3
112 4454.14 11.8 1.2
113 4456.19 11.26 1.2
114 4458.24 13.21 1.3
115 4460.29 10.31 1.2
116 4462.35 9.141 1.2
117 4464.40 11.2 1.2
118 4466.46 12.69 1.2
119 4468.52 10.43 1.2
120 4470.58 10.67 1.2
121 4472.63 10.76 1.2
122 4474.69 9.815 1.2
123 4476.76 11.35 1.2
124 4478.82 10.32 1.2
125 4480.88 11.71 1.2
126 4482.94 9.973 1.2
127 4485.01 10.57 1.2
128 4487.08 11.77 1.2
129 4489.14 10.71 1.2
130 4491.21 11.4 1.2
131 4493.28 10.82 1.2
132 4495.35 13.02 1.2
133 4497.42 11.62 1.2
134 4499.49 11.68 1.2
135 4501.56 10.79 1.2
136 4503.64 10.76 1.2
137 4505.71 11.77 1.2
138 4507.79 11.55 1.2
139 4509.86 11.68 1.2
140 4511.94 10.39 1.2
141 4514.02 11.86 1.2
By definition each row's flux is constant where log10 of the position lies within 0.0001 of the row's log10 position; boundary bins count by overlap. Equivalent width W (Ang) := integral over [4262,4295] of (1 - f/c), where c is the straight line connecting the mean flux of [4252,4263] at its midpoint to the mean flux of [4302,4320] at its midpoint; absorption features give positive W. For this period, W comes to 0.8 Ang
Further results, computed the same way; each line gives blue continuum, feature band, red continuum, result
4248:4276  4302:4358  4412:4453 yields 0.83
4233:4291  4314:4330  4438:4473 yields 0.05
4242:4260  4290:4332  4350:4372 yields 0.86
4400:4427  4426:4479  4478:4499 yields 2.46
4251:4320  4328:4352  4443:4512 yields 1.45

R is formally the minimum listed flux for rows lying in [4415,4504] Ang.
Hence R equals 8.785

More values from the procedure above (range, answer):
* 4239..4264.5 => 9.082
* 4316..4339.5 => 8.144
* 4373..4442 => 6.672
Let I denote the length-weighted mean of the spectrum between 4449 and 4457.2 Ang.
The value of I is 11.2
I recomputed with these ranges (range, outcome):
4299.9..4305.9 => 10.2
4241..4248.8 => 10.7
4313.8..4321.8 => 10.6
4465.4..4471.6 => 11.2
